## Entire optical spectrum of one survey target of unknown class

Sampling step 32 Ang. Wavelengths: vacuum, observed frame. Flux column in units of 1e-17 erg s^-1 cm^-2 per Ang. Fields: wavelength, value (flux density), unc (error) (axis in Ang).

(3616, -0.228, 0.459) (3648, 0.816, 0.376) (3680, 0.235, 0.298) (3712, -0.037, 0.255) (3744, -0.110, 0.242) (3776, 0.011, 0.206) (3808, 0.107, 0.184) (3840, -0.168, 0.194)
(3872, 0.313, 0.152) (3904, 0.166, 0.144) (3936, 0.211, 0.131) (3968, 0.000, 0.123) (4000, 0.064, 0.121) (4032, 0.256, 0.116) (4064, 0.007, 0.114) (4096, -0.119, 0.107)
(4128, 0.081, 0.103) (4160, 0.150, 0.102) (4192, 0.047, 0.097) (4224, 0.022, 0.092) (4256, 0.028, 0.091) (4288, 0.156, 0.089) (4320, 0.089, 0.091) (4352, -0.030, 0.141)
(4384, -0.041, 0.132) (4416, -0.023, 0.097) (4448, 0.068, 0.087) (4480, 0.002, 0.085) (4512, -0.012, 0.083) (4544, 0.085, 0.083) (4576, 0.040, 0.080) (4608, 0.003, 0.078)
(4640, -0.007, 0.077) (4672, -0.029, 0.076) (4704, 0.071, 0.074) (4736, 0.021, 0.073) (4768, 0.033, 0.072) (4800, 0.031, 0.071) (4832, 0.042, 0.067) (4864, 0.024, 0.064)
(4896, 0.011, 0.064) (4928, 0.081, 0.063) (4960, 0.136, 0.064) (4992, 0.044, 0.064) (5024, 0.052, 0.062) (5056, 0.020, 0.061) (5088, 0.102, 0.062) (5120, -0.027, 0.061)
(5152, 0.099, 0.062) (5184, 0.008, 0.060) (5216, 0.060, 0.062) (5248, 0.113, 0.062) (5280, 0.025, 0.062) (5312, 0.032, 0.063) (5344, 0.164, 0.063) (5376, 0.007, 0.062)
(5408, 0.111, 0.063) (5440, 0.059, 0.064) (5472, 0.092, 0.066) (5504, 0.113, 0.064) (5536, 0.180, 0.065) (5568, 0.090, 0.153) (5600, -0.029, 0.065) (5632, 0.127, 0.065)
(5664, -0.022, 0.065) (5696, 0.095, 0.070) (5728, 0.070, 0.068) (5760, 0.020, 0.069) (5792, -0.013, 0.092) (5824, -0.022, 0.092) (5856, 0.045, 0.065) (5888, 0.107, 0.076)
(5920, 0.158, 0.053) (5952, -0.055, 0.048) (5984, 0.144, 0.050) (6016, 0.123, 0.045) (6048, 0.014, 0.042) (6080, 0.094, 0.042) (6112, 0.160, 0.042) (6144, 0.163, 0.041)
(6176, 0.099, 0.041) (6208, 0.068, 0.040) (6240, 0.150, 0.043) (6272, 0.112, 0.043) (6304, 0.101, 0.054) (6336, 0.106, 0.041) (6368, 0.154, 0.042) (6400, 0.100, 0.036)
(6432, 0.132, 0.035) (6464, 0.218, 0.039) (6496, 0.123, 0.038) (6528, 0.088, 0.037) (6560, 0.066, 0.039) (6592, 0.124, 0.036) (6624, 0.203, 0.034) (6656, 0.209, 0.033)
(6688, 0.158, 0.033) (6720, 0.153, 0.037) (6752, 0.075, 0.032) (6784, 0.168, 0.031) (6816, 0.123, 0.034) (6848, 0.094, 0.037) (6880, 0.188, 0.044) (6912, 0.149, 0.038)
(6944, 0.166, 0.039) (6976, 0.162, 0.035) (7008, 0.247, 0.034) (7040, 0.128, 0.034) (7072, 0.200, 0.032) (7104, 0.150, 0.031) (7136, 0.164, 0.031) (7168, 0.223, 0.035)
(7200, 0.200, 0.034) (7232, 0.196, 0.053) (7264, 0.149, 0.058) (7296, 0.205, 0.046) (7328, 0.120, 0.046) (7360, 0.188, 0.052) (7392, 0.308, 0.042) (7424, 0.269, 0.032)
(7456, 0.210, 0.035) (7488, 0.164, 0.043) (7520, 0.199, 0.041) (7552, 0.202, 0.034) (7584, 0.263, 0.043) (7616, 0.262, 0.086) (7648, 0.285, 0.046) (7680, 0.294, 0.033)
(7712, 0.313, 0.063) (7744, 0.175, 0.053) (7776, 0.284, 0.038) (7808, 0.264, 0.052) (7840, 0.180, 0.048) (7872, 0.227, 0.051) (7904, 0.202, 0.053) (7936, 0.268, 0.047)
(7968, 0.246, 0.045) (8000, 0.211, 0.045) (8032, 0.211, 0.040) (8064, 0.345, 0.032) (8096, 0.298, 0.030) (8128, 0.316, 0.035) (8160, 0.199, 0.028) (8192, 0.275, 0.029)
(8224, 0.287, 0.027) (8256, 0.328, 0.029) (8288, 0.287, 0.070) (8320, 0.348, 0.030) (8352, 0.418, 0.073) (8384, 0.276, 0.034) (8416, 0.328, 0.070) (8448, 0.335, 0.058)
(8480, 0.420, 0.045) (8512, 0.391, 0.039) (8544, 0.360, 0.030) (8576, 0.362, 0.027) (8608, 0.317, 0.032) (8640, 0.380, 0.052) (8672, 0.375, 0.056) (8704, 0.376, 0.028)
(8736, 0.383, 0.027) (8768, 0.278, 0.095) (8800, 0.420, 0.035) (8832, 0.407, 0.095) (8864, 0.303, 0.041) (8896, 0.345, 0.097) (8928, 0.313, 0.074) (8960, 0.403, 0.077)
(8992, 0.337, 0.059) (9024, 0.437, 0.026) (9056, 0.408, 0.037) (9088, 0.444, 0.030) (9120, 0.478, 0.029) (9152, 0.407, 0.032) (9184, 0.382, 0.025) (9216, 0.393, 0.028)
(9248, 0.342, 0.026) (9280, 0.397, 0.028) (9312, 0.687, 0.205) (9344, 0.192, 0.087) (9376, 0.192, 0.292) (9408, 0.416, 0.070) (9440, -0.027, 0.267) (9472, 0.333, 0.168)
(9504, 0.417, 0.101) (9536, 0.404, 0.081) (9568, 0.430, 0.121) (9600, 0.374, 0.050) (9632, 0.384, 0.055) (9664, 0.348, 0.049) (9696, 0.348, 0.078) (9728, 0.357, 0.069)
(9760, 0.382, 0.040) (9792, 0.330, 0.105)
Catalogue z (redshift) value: 0.90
